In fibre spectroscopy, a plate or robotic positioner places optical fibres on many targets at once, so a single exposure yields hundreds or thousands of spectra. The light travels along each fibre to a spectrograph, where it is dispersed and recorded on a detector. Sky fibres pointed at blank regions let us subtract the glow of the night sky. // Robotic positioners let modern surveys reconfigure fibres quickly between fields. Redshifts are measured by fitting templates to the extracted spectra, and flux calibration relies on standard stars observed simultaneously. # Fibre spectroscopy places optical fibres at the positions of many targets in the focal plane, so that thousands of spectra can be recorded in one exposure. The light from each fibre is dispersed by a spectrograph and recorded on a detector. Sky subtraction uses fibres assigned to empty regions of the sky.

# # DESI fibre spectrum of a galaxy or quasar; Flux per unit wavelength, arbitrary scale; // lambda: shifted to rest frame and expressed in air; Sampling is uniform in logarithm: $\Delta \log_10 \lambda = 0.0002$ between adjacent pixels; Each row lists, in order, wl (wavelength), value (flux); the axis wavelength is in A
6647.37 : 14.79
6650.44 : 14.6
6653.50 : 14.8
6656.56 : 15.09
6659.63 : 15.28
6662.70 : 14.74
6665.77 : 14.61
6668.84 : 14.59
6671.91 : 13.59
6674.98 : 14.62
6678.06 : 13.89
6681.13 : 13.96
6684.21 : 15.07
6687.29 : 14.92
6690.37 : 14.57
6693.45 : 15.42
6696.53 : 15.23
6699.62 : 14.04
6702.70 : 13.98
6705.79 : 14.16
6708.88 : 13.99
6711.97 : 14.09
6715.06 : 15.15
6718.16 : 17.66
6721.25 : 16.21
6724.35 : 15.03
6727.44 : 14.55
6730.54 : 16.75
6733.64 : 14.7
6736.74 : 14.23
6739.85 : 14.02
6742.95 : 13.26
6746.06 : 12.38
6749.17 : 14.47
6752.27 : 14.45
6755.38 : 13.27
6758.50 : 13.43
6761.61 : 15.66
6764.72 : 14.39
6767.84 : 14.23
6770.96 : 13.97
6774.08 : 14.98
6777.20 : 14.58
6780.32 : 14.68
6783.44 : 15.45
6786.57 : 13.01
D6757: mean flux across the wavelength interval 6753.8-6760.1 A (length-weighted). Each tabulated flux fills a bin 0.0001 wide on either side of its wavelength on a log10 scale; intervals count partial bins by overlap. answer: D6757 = 13.4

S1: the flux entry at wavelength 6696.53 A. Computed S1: 15.23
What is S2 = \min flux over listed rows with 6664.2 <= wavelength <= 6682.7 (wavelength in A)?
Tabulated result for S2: 13.59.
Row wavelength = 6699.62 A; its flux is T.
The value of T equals 14.04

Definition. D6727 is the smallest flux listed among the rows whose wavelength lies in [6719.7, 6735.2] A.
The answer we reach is 14.55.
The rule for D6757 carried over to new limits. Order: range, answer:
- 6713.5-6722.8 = 16.3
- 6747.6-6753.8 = 14.5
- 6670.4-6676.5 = 14.1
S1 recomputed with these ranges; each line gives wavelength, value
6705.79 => 14.16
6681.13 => 13.96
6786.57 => 13.01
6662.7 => 14.74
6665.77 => 14.61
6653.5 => 14.8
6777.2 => 14.58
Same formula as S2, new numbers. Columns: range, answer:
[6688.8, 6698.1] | 14.57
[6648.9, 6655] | 14.6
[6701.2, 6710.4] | 13.98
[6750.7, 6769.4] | 13.27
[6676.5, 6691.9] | 13.89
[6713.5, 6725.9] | 15.03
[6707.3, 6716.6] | 13.99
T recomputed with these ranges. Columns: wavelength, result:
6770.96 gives 13.97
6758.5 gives 13.43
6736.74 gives 14.23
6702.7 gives 13.98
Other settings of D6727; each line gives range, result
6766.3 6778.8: 13.97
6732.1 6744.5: 13.26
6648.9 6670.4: 14.59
